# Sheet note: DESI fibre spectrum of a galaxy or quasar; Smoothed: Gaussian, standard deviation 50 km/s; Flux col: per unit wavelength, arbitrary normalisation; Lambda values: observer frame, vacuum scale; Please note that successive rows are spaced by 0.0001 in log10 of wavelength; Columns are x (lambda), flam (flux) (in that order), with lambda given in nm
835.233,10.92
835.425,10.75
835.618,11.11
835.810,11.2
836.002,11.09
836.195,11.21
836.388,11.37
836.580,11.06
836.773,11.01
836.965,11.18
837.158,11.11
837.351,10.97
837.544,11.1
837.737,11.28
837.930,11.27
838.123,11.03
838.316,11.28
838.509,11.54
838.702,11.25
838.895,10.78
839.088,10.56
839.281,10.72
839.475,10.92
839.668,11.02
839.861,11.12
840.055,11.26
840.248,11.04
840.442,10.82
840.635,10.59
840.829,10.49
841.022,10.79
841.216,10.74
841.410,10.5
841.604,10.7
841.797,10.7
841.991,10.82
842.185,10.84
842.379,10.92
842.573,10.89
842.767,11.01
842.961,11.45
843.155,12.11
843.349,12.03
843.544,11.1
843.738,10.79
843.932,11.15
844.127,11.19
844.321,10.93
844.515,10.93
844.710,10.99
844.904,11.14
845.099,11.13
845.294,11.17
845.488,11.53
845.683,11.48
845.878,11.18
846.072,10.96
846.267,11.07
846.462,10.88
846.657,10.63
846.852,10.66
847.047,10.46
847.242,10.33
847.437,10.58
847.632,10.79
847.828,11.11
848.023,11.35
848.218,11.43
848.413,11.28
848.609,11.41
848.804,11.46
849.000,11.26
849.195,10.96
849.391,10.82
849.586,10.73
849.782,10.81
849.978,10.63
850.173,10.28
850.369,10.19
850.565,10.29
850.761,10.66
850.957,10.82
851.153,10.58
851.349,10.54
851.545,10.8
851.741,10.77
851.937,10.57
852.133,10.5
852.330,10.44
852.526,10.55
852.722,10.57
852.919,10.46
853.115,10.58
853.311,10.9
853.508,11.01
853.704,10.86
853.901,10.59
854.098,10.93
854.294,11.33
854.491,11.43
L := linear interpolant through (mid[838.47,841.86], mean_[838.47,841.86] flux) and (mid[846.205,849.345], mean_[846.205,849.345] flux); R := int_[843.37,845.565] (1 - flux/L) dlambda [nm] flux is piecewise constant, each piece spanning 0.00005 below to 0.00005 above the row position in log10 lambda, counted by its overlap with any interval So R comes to -0.04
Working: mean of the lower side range 10.9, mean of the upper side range 11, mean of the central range 11.1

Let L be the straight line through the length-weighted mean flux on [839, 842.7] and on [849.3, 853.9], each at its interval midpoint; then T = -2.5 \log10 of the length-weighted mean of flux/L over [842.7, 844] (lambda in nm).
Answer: -0.06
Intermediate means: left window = 10.8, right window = 10.6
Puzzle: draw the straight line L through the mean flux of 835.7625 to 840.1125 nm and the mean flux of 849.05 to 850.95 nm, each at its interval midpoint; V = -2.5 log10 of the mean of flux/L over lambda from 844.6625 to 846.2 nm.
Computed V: -0.04 mag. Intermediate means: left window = 11.1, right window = 10.6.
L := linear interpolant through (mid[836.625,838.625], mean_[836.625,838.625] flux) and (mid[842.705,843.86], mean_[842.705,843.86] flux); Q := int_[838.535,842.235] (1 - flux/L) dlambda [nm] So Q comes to 0.15 nm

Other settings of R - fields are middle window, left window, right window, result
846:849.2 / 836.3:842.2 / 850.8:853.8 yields -0.061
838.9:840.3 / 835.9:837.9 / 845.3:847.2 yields 0.020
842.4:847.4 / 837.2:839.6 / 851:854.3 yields -0.086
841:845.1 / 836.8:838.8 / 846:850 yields 0.008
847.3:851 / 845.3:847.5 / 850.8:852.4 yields -0.042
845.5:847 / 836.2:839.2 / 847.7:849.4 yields 0.030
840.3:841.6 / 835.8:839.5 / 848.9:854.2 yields 0.038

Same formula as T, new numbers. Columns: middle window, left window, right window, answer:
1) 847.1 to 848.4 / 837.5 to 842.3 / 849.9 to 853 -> -0.03 mag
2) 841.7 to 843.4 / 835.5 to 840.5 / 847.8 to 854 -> -0.02 mag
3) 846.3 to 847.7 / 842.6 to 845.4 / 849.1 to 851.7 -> 0.03 mag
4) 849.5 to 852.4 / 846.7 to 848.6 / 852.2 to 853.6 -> 0.02 mag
